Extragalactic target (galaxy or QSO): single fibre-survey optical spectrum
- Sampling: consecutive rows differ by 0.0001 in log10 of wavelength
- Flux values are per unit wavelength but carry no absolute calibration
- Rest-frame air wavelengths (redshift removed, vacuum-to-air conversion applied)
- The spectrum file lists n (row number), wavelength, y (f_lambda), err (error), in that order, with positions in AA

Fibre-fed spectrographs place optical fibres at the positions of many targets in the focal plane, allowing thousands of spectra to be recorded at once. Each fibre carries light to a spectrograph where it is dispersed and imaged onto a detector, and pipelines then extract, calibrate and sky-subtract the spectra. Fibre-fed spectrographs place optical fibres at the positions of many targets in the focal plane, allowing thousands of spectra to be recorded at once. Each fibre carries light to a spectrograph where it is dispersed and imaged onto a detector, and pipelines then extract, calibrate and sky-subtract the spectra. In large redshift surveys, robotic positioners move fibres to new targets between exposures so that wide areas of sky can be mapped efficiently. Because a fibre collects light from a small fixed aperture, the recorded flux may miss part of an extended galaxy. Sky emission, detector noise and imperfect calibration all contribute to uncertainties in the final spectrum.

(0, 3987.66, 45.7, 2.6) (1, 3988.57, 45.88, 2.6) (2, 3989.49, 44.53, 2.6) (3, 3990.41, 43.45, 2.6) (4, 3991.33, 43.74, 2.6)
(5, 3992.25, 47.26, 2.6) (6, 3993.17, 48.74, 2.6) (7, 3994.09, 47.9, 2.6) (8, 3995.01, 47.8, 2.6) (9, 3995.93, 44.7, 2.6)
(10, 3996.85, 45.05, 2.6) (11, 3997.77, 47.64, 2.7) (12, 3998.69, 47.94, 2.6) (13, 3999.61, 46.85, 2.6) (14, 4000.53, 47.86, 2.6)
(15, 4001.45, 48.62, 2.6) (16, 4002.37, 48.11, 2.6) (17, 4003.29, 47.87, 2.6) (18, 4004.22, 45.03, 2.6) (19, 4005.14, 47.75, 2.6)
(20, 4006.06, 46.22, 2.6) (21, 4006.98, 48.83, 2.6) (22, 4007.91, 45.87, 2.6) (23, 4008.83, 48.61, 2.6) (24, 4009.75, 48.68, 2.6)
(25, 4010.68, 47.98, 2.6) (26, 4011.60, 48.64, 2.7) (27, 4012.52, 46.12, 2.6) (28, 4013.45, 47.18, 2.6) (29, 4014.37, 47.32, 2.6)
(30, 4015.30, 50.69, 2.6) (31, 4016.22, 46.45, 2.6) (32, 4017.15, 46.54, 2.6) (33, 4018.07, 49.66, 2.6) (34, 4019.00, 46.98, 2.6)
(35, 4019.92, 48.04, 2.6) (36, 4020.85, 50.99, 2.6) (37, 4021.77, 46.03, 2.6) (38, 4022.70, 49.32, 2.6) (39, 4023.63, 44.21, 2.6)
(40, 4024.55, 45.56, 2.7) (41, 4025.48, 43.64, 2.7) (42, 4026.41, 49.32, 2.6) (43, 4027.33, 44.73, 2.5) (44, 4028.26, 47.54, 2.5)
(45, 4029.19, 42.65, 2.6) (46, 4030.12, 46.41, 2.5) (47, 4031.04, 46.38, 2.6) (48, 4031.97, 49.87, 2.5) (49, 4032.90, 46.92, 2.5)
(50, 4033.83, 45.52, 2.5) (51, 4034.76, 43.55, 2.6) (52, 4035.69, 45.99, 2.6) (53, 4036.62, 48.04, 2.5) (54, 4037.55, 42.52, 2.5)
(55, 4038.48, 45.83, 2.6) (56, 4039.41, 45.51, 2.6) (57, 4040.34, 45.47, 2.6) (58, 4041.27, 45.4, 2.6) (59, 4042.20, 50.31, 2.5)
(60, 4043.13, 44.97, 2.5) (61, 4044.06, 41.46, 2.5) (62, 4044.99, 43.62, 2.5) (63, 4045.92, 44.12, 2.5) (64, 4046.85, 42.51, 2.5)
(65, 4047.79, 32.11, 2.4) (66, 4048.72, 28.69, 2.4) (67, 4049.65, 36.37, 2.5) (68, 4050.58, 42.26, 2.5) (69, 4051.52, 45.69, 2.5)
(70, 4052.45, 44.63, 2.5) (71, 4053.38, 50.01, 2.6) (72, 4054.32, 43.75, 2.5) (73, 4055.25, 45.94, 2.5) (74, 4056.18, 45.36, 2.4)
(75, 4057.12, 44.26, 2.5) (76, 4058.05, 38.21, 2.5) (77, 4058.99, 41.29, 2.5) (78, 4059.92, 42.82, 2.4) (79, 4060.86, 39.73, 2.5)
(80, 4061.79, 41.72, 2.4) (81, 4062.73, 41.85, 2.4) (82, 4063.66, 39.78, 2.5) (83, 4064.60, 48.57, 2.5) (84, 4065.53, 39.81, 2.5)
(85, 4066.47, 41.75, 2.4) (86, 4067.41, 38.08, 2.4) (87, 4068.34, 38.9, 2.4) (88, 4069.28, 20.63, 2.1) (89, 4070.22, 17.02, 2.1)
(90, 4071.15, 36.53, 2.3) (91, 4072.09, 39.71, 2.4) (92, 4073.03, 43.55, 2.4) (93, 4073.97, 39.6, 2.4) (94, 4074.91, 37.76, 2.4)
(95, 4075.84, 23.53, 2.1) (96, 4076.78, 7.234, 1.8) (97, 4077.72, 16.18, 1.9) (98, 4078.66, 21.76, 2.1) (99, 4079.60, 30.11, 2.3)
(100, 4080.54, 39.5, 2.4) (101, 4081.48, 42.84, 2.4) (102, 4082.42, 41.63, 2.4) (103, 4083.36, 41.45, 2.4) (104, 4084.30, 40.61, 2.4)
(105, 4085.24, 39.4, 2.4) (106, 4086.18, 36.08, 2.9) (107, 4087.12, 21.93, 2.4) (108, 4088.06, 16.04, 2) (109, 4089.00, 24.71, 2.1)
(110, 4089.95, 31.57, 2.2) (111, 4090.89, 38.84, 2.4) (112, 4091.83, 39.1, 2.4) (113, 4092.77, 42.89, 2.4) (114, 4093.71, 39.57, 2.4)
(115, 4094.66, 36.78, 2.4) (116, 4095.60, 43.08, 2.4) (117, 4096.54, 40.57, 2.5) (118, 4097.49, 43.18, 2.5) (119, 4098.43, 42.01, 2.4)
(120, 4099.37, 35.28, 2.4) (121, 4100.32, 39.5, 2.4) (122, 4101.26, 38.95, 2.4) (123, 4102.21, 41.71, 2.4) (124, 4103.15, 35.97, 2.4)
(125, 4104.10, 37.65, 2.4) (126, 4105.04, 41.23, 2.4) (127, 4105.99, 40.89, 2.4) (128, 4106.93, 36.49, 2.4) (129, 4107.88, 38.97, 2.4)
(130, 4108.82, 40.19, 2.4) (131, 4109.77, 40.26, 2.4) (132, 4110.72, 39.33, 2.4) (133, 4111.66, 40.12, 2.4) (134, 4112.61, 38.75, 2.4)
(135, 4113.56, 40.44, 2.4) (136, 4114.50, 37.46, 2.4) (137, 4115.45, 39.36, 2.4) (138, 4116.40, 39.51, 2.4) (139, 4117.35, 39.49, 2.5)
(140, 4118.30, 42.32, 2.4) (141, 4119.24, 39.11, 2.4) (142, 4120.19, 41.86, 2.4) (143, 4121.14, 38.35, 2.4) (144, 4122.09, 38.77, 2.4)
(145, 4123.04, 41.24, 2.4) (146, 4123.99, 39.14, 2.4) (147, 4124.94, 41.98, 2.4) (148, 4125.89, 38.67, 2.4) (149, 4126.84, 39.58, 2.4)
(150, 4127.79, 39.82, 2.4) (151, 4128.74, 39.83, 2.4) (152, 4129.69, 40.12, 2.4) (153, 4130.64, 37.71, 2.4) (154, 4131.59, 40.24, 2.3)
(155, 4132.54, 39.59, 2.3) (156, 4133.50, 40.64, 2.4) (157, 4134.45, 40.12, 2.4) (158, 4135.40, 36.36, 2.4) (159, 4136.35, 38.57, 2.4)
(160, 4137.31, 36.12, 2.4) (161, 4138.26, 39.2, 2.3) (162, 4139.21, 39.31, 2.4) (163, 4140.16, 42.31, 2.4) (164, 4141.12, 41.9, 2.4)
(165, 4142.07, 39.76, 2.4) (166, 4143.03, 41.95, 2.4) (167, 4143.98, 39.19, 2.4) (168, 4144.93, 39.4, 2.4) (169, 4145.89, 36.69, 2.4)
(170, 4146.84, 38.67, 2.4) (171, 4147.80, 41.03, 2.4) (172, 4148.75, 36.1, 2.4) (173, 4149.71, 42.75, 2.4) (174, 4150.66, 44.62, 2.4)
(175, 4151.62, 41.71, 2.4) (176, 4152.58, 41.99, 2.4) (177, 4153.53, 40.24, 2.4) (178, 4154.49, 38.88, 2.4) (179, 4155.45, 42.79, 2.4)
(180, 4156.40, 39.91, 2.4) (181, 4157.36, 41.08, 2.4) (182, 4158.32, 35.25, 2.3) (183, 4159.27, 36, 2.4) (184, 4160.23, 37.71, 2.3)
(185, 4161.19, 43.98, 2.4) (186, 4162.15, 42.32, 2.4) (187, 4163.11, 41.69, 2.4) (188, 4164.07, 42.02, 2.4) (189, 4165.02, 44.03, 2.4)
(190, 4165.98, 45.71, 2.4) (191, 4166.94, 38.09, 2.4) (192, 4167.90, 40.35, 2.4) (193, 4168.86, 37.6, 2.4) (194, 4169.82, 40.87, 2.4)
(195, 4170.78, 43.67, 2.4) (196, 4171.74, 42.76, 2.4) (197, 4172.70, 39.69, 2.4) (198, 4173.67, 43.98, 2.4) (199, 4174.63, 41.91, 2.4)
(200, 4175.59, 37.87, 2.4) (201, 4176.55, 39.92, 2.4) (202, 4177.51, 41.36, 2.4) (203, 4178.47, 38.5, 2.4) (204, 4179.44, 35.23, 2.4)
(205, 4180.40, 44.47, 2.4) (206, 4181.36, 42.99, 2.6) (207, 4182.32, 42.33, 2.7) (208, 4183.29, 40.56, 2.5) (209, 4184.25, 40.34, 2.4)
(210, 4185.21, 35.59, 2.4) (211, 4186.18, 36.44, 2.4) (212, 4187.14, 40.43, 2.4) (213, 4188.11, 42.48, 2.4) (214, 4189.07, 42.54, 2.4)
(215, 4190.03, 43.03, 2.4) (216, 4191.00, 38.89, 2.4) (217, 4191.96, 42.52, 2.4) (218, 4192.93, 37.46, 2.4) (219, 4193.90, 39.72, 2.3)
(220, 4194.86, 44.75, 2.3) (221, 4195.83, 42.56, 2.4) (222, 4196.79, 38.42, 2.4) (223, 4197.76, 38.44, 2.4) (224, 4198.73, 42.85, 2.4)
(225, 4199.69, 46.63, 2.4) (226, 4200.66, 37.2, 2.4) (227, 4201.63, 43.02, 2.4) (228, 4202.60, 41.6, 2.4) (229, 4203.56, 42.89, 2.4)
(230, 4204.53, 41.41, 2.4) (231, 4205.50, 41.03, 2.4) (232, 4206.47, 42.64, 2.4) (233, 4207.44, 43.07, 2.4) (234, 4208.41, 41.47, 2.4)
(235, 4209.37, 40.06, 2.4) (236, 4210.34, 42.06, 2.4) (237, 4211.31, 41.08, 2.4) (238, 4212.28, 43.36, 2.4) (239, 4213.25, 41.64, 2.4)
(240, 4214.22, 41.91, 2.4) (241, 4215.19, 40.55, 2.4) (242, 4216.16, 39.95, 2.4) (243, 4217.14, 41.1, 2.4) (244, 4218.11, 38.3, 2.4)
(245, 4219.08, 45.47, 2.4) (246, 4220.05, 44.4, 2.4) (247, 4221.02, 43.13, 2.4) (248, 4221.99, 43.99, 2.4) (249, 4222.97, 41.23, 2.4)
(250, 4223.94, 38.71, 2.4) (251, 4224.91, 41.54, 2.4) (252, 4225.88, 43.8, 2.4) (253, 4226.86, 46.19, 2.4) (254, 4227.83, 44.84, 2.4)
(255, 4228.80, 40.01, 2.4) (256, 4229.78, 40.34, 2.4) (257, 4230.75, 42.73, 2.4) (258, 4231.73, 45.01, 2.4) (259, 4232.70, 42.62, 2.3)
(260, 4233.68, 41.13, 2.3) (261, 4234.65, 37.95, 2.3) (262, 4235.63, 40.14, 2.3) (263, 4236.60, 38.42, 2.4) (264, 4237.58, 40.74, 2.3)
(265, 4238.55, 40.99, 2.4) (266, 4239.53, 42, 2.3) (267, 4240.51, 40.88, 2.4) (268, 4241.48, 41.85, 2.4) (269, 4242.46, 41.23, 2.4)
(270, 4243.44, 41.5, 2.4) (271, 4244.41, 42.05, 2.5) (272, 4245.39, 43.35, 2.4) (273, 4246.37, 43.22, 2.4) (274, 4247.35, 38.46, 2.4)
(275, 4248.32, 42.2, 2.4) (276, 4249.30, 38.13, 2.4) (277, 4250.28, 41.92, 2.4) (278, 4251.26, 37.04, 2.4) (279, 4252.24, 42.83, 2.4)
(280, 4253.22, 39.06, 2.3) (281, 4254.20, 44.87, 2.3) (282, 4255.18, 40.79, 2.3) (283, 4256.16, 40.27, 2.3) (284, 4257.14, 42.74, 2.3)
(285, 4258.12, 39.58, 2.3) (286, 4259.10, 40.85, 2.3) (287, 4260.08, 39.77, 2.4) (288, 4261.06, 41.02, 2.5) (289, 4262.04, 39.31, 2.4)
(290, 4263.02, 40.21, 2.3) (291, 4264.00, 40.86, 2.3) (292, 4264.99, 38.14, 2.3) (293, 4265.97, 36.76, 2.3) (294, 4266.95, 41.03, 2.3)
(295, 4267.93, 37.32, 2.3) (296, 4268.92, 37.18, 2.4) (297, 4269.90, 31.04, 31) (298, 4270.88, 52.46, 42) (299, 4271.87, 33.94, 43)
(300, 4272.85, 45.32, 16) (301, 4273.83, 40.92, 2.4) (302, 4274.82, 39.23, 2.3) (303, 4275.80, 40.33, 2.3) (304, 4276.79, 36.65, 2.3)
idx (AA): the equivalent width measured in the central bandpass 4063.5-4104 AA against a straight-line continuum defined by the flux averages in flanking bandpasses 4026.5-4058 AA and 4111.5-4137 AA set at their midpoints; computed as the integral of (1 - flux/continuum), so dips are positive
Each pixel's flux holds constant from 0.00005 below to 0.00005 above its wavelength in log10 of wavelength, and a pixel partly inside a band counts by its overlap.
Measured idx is 6.40 AA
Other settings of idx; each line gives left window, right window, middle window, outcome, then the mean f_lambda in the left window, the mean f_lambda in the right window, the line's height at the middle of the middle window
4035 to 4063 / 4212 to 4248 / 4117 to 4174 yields 2.8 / 43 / 41.7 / 42.3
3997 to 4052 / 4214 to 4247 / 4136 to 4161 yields 2.1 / 45.8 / 41.8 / 43.4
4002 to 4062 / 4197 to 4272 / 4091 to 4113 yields 2.1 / 45.3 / 41.2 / 43.9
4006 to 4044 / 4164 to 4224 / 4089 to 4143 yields 5.4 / 46.8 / 41.3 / 43.8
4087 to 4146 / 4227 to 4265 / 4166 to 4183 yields -0.4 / 38.7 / 41.1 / 39.8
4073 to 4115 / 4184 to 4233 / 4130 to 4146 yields -0.5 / 36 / 41.6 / 38.2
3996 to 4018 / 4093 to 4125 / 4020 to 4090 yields 6.4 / 47.5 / 39.7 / 43.8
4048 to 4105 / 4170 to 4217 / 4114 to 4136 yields -0.5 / 37.1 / 41.1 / 38.7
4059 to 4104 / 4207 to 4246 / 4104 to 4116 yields -0.8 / 35.8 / 41.8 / 37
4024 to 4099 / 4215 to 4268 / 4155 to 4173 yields -0.2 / 39.5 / 41.2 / 40.5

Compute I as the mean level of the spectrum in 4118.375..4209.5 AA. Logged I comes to 40.5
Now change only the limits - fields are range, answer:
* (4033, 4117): 38.7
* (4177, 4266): 41.2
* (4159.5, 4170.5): 41.2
